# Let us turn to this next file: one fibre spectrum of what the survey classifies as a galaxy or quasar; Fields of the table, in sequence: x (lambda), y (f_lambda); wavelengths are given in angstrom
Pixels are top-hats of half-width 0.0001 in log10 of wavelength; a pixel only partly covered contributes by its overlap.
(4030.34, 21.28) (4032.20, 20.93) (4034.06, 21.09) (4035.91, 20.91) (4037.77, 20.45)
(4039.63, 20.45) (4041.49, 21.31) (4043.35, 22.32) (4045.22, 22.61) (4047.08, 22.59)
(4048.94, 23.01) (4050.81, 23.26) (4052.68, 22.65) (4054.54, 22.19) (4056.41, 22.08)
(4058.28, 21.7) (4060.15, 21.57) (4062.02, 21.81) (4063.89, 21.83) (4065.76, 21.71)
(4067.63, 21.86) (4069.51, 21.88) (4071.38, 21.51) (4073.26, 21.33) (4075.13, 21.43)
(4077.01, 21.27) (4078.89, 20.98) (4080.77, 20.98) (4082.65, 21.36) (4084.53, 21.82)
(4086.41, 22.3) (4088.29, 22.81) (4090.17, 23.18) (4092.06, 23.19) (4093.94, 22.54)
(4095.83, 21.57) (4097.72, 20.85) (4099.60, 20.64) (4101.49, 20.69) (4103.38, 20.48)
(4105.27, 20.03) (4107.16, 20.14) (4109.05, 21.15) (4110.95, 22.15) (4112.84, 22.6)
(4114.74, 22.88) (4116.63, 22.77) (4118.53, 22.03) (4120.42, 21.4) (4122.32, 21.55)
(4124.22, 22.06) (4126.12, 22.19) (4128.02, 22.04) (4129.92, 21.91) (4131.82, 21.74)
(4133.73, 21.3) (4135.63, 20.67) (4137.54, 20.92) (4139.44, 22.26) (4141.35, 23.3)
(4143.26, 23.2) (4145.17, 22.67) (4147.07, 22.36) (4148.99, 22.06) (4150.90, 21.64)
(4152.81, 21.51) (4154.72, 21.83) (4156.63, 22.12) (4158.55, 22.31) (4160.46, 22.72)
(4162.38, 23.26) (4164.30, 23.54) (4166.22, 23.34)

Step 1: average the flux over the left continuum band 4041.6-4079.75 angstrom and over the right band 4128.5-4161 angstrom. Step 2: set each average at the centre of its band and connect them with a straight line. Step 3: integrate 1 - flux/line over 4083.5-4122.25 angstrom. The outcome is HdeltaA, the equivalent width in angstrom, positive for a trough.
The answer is 0.4 angstrom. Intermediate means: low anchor 22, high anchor 22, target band 21.8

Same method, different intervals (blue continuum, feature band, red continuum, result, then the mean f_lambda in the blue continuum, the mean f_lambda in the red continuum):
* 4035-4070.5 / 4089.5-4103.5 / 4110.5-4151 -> 0.2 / 21.9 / 22.1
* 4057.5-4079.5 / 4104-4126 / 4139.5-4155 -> 0.3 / 21.6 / 22.3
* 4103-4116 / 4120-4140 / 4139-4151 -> 0.4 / 21.4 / 22.6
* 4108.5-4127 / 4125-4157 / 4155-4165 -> 0.6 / 22.1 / 22.7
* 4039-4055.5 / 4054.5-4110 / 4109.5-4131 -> 1.6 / 22.3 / 22.1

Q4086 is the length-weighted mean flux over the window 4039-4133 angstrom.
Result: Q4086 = 21.8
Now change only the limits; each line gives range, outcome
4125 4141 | 21.7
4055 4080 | 21.6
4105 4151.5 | 21.9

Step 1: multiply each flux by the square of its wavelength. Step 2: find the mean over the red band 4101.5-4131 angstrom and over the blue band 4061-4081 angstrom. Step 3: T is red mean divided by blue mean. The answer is 1.03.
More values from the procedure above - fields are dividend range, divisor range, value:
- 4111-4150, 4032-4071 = 1.05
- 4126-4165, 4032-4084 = 1.07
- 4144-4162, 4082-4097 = 1.02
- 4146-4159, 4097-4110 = 1.09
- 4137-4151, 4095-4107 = 1.11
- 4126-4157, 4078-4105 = 1.04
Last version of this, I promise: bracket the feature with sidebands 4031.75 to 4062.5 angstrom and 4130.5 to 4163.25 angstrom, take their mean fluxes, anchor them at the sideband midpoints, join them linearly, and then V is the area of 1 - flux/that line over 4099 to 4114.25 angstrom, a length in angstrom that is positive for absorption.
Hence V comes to 0.7 angstrom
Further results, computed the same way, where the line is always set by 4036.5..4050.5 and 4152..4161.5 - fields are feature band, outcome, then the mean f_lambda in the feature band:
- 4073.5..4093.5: 0.0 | 21.9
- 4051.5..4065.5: -0.1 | 22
